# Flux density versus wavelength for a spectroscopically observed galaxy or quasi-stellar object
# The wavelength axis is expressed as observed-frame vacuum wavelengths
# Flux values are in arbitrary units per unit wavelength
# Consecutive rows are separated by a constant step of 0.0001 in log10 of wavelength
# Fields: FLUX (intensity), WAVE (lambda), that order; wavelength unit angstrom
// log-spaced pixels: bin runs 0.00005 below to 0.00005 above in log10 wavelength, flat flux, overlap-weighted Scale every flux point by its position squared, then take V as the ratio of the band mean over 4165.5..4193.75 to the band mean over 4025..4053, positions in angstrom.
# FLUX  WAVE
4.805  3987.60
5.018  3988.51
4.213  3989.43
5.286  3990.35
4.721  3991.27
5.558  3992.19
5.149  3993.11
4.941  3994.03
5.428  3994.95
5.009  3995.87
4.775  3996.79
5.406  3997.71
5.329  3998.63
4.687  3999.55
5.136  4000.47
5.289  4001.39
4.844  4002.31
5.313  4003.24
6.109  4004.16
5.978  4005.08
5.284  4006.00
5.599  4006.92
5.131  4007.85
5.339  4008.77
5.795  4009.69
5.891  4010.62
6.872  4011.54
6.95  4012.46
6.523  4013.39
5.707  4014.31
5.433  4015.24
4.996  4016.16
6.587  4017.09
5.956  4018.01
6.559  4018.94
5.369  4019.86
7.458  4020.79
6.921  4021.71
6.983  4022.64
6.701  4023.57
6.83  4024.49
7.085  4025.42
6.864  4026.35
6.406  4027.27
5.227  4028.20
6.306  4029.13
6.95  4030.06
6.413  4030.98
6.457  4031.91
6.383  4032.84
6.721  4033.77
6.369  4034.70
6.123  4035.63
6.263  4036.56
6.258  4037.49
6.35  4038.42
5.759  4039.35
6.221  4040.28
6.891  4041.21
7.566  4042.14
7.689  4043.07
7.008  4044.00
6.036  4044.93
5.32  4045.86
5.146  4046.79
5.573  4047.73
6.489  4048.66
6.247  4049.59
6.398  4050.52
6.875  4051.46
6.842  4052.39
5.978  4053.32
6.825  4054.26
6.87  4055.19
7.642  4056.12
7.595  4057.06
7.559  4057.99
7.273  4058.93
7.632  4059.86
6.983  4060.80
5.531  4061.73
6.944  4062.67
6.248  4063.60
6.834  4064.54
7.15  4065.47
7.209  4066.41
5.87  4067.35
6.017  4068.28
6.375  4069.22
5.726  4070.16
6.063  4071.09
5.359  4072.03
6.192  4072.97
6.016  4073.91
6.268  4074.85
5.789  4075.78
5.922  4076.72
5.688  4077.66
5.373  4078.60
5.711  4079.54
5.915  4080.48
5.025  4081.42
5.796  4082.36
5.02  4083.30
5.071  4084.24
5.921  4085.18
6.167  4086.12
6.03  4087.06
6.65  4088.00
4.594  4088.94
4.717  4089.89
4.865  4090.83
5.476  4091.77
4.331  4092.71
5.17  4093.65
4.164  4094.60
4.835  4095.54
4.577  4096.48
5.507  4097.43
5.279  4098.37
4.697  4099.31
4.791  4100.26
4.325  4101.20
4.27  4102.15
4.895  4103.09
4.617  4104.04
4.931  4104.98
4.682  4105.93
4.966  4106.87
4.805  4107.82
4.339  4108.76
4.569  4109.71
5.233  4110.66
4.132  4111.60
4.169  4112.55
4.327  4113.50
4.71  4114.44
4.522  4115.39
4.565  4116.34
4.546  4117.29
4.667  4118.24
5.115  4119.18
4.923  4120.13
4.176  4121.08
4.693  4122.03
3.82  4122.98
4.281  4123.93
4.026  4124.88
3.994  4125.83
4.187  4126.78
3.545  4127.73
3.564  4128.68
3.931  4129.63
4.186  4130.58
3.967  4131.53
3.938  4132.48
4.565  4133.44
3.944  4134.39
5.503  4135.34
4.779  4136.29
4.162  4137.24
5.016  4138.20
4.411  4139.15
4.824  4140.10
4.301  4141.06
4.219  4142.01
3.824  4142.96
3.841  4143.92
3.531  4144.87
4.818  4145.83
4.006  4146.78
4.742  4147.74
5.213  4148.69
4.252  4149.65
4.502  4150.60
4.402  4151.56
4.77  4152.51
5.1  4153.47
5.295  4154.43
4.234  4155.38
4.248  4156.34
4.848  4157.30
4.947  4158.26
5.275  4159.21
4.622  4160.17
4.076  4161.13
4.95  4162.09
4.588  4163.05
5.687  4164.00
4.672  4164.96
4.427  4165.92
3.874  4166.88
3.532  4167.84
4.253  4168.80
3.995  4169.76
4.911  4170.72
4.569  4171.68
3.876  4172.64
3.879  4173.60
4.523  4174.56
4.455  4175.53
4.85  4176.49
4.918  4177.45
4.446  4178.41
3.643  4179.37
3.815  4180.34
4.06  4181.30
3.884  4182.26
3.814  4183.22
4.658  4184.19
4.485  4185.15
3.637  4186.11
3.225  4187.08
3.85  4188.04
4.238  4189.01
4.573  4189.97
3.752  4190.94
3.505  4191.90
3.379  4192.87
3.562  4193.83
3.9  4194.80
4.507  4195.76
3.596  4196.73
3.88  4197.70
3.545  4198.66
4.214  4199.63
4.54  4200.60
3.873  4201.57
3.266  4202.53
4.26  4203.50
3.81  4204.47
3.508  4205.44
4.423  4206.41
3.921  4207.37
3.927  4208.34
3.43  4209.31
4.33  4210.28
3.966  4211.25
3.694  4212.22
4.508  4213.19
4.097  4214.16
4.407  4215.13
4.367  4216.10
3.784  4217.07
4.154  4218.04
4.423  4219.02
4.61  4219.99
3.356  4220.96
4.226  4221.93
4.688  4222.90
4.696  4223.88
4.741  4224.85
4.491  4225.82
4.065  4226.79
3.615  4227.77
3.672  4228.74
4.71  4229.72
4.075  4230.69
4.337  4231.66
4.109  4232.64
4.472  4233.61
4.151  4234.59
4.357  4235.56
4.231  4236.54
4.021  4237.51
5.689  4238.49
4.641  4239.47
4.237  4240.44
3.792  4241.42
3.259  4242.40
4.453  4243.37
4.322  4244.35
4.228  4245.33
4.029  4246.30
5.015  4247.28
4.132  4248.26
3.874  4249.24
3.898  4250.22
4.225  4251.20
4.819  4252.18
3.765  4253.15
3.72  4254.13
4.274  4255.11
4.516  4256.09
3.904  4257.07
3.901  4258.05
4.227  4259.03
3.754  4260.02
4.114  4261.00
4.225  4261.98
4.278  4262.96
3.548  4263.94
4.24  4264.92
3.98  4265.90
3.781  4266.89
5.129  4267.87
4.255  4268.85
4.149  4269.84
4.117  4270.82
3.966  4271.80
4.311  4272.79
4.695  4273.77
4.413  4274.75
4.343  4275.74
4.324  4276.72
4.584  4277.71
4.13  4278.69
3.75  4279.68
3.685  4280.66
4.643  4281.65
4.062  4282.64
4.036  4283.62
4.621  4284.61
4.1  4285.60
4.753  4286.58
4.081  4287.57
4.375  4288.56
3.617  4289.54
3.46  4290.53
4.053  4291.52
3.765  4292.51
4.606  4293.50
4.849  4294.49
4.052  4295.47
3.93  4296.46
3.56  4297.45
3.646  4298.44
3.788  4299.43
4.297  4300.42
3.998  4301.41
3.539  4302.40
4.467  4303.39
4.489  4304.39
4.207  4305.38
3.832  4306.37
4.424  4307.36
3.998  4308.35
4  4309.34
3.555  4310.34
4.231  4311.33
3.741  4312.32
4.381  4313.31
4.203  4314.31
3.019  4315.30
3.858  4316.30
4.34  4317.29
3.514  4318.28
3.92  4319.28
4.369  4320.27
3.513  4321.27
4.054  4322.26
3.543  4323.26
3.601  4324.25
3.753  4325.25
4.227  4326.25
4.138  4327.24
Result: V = 0.68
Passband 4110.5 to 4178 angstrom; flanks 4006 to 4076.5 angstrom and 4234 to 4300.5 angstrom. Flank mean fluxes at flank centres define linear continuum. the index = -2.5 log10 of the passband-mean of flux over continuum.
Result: 0.21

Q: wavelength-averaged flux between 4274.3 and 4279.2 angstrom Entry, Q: 4.35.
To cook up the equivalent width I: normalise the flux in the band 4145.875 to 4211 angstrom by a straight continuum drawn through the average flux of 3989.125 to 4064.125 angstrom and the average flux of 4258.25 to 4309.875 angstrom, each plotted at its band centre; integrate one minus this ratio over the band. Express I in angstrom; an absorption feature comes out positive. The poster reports 9.6 angstrom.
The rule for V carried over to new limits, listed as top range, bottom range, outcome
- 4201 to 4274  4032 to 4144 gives 0.83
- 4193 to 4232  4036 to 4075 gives 0.68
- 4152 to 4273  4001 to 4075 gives 0.72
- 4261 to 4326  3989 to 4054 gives 0.77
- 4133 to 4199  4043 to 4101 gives 0.76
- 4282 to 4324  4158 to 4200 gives 1.01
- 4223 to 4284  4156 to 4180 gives 0.98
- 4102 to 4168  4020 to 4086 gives 0.73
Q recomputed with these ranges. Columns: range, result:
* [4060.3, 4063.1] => 6.48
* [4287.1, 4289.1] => 4.22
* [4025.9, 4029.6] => 6.2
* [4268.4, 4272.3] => 4.11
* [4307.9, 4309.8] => 4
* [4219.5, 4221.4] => 4.01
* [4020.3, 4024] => 7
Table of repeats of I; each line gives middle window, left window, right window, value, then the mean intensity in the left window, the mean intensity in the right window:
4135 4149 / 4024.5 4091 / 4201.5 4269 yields 2.1 angstrom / 6.27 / 4.16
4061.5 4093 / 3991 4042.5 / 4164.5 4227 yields -2.8 angstrom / 5.99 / 4.1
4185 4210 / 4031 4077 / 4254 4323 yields 5.7 angstrom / 6.47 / 4.09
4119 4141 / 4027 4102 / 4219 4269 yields 4.3 angstrom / 6.04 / 4.21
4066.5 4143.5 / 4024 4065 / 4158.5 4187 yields 8.9 angstrom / 6.57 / 4.35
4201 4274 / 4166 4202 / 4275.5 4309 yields -1.3 angstrom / 4.06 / 4.12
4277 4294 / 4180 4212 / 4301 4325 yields -0.9 angstrom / 3.92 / 3.95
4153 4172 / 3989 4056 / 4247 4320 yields 1.5 angstrom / 6.04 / 4.11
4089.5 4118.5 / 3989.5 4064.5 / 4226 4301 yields 4.3 angstrom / 6.16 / 4.17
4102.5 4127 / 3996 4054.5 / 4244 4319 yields 4.0 angstrom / 6.13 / 4.11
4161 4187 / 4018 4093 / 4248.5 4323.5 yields 4.3 angstrom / 6.27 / 4.09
